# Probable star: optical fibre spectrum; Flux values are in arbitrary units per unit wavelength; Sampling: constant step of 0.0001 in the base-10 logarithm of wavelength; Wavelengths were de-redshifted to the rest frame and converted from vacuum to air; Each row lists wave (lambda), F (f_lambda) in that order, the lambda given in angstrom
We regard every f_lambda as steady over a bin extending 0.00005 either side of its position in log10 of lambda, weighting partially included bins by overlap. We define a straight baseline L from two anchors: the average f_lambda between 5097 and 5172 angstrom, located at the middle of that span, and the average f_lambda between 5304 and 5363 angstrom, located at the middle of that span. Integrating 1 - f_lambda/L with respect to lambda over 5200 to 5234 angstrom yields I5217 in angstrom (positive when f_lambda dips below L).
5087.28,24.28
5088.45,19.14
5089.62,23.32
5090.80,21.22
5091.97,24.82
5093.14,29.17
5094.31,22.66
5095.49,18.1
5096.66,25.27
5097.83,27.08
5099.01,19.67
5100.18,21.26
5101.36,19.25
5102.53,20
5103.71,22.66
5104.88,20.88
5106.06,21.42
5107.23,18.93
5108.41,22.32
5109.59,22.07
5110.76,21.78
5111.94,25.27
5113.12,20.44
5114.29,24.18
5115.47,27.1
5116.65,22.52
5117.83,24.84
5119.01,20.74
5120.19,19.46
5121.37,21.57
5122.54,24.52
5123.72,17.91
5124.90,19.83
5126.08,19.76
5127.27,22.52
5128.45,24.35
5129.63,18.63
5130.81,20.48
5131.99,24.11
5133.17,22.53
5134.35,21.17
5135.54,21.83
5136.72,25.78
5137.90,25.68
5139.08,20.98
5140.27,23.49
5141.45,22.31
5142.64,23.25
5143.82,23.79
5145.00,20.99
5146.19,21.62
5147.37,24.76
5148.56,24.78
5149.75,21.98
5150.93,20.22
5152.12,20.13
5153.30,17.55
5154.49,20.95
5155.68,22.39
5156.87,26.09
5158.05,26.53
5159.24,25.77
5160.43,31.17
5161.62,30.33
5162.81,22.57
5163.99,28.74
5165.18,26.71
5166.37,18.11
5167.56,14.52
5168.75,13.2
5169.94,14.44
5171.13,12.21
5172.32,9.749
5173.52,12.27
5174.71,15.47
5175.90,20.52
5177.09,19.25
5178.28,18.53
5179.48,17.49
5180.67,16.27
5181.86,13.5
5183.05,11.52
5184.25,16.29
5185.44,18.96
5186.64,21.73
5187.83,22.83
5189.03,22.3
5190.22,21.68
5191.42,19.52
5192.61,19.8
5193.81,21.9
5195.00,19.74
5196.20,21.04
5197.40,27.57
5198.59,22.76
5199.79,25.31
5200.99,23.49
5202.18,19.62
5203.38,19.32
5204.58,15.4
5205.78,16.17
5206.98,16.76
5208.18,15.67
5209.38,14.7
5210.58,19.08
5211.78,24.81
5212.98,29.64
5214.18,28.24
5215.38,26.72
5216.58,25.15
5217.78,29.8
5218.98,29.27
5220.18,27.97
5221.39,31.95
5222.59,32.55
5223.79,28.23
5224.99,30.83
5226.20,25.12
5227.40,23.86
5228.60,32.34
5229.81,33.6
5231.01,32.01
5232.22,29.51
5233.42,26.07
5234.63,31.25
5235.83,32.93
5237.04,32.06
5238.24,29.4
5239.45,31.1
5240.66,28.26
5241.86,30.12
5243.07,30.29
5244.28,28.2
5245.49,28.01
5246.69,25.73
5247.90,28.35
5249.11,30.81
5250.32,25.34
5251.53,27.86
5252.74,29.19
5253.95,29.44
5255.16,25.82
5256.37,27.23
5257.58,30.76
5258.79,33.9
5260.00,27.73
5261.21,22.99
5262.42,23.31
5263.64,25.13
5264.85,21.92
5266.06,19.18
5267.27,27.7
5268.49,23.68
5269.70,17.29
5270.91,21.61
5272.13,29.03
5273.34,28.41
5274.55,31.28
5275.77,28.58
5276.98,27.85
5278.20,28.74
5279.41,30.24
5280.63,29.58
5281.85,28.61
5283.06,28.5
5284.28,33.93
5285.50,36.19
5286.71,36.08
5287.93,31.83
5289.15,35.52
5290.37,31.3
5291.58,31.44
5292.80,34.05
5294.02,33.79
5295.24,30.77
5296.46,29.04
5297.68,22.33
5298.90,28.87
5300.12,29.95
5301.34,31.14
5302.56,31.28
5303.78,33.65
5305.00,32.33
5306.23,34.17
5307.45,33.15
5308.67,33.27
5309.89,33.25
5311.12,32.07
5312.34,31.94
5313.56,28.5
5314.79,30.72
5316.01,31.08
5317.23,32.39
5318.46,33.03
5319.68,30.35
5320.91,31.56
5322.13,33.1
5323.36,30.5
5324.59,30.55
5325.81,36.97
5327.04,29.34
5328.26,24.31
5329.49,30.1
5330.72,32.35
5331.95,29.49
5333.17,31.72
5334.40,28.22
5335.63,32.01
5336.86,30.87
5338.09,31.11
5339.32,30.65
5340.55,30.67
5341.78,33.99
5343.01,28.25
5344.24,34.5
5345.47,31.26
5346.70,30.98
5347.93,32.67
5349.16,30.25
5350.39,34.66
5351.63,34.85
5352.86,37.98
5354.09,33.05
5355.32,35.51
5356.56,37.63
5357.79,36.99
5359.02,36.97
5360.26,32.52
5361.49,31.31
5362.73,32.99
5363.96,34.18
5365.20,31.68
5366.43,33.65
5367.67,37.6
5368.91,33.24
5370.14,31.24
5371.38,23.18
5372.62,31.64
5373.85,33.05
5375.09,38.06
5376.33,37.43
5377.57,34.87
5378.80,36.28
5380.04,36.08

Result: 1.4 angstrom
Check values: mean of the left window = 22.1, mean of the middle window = 25.3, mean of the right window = 32.2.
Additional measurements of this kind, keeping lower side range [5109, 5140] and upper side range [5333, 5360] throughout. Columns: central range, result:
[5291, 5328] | -0.28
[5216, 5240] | -2.17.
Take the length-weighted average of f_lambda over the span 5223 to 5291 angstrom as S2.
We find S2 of 28.7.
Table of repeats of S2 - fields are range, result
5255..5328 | 29.8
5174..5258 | 24.6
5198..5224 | 23.7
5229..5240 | 30.9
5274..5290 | 31.3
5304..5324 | 32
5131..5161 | 23.2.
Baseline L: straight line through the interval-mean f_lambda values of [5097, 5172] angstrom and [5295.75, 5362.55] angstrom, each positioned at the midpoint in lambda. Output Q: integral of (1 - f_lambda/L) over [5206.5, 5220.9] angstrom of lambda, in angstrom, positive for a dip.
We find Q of 1.1 angstrom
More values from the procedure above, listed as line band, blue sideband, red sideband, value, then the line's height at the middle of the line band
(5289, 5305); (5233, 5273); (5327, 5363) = -0.7 angstrom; 29.7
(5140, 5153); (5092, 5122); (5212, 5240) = 1.3 angstrom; 24.8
